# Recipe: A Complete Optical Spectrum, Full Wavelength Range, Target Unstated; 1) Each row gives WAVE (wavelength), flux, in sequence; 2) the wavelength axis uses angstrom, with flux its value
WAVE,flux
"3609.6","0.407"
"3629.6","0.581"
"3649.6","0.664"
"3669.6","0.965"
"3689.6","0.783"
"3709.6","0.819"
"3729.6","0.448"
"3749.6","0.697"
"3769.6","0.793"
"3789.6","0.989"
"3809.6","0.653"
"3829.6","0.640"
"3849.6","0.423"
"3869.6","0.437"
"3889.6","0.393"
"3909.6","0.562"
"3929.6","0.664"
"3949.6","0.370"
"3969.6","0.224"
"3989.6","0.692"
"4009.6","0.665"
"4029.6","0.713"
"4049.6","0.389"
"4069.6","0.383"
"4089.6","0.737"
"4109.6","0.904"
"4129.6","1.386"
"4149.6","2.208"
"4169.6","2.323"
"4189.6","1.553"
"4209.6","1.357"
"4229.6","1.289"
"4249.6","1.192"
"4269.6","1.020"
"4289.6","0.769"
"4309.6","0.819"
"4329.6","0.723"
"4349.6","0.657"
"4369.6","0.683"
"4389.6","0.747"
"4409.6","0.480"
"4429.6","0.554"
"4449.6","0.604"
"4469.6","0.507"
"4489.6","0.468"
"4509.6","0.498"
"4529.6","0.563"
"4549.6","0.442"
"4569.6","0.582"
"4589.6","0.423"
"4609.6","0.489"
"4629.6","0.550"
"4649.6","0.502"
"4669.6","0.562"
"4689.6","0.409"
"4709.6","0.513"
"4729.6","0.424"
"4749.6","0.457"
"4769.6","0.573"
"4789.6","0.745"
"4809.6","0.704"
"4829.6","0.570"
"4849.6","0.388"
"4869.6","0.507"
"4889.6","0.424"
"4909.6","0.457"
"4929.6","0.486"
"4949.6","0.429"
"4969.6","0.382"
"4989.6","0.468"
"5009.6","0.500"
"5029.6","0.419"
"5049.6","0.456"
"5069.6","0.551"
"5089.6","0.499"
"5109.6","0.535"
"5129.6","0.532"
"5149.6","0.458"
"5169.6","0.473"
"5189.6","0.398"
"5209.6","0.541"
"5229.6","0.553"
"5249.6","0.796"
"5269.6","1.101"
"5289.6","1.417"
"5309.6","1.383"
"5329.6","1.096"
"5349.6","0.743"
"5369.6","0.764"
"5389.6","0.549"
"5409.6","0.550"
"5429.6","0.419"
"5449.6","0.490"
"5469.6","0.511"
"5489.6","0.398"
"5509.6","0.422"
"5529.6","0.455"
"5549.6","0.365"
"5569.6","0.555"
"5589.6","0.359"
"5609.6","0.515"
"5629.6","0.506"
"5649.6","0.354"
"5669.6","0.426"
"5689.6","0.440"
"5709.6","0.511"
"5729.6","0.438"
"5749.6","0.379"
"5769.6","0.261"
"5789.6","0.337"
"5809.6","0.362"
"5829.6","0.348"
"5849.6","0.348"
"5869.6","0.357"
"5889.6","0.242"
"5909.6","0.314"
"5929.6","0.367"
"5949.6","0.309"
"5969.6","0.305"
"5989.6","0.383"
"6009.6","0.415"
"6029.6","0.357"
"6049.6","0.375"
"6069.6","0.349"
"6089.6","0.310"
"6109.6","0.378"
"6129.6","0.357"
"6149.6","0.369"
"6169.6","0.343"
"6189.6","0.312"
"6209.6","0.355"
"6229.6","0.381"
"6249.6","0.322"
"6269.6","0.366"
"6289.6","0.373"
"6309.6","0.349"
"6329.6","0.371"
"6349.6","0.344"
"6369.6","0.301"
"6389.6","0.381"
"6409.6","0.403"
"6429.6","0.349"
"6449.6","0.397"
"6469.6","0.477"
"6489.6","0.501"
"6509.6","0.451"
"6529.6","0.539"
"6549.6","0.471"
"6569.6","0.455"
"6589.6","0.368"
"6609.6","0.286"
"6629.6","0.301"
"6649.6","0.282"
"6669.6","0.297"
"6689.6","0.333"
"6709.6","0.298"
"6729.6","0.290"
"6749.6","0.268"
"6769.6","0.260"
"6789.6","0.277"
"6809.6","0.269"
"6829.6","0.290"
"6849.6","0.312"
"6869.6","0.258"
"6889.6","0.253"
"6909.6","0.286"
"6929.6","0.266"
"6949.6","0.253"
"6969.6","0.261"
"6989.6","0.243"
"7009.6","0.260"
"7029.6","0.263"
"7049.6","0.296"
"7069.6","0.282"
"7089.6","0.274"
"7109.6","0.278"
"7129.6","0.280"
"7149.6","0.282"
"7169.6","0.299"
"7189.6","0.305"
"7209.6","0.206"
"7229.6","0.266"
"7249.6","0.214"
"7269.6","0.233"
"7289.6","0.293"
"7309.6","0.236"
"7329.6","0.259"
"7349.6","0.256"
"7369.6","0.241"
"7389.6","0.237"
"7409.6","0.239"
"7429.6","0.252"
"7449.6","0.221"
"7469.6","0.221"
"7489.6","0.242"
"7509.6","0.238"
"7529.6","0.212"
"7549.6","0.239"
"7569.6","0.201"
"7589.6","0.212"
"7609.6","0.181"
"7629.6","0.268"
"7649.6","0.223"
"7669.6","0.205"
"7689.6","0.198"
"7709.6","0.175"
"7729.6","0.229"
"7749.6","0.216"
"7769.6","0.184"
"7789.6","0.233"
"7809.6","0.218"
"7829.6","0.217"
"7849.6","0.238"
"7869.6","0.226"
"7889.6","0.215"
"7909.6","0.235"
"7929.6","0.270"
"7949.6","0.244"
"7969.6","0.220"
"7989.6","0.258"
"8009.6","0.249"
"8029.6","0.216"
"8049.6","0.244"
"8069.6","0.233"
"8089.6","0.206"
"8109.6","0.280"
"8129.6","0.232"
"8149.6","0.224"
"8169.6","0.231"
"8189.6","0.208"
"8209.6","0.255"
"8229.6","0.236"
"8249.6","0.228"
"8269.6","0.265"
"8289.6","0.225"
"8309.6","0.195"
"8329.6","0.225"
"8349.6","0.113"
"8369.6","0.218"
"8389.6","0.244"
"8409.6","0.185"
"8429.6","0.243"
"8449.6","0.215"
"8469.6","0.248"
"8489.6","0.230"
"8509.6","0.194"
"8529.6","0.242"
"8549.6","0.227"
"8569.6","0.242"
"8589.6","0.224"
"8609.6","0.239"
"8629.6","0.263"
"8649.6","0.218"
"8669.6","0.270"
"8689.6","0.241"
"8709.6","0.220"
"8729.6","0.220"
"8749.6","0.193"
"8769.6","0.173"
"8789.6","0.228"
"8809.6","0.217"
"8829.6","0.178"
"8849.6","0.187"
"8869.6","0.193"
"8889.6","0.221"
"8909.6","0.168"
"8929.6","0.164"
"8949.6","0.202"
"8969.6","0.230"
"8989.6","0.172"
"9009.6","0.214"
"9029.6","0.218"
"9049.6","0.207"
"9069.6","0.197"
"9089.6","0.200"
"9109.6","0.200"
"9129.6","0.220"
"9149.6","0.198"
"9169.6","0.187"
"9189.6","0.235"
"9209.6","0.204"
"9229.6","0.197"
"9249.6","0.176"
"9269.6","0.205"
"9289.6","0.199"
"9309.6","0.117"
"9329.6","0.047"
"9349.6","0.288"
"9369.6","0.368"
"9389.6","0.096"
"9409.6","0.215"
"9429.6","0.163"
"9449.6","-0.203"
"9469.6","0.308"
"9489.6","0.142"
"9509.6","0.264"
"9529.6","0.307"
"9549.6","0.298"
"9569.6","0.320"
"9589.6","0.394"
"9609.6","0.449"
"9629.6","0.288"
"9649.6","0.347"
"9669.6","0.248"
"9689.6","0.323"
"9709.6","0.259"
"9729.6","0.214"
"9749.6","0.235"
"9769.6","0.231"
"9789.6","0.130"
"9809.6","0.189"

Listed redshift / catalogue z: 2.42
